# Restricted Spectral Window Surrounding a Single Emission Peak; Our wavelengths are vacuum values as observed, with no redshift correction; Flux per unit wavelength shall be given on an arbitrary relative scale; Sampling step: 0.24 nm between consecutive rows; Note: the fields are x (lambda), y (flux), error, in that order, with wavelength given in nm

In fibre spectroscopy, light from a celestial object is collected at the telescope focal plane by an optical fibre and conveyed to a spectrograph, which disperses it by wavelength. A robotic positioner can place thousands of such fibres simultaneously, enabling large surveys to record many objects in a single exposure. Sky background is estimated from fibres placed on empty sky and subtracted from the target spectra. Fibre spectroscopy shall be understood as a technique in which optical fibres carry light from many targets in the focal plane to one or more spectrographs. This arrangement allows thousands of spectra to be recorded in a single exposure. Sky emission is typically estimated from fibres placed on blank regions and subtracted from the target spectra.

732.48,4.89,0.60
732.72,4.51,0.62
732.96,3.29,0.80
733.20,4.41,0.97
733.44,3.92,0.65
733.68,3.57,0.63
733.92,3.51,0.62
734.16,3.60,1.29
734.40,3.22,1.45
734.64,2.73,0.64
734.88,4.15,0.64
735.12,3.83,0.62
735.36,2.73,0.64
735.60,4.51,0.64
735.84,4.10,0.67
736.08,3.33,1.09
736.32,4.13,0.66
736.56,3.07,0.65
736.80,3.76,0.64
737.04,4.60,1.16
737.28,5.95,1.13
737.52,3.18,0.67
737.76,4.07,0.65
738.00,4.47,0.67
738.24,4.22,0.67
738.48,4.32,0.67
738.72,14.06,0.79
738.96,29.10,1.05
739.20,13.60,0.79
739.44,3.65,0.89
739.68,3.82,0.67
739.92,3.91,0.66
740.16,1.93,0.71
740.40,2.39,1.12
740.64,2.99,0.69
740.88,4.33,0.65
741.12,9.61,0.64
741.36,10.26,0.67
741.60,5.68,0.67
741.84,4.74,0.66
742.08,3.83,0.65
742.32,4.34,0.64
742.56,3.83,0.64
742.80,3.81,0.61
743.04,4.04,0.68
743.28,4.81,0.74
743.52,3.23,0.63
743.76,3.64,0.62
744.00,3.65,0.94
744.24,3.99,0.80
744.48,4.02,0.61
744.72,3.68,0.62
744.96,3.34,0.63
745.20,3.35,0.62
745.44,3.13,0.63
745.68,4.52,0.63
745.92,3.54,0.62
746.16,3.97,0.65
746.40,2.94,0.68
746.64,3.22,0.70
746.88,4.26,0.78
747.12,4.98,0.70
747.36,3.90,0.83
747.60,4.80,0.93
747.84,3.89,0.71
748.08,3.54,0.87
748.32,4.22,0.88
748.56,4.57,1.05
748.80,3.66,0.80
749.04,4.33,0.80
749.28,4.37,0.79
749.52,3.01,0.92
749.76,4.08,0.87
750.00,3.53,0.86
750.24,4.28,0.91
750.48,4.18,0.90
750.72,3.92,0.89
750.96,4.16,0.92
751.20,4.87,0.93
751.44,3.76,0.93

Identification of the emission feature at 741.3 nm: [N II]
